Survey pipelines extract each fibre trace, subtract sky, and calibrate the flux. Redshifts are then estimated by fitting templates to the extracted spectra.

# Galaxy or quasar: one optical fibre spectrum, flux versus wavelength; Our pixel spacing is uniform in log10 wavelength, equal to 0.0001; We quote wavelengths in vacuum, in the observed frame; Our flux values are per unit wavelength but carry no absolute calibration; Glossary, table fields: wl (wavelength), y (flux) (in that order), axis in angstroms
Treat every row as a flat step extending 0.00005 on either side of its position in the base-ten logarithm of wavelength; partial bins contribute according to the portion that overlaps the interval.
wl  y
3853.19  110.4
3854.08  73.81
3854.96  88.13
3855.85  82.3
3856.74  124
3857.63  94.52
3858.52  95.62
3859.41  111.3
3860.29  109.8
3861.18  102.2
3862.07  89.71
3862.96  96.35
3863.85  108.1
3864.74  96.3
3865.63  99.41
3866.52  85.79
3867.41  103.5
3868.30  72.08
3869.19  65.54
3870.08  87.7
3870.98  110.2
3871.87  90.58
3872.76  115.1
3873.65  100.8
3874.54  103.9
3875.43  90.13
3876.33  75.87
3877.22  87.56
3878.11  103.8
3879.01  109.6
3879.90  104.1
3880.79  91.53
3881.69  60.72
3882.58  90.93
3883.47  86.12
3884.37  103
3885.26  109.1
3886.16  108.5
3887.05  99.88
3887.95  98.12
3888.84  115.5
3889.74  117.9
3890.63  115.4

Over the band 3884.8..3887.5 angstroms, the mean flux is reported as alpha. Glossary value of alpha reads 106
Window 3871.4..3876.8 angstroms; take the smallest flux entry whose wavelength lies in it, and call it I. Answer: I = 75.87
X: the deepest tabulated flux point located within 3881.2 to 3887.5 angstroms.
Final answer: 60.72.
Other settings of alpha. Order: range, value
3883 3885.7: 99.4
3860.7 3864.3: 99.1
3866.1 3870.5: 82.9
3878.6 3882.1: 91.6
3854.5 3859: 96.9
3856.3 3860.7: 107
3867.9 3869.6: 68.8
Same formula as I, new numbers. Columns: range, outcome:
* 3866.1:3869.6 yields 65.54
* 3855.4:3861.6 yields 82.3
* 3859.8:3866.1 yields 89.71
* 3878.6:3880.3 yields 104.1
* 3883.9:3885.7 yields 103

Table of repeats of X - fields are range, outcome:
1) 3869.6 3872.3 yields 87.7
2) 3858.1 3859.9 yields 95.62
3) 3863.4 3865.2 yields 96.3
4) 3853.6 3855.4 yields 73.81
